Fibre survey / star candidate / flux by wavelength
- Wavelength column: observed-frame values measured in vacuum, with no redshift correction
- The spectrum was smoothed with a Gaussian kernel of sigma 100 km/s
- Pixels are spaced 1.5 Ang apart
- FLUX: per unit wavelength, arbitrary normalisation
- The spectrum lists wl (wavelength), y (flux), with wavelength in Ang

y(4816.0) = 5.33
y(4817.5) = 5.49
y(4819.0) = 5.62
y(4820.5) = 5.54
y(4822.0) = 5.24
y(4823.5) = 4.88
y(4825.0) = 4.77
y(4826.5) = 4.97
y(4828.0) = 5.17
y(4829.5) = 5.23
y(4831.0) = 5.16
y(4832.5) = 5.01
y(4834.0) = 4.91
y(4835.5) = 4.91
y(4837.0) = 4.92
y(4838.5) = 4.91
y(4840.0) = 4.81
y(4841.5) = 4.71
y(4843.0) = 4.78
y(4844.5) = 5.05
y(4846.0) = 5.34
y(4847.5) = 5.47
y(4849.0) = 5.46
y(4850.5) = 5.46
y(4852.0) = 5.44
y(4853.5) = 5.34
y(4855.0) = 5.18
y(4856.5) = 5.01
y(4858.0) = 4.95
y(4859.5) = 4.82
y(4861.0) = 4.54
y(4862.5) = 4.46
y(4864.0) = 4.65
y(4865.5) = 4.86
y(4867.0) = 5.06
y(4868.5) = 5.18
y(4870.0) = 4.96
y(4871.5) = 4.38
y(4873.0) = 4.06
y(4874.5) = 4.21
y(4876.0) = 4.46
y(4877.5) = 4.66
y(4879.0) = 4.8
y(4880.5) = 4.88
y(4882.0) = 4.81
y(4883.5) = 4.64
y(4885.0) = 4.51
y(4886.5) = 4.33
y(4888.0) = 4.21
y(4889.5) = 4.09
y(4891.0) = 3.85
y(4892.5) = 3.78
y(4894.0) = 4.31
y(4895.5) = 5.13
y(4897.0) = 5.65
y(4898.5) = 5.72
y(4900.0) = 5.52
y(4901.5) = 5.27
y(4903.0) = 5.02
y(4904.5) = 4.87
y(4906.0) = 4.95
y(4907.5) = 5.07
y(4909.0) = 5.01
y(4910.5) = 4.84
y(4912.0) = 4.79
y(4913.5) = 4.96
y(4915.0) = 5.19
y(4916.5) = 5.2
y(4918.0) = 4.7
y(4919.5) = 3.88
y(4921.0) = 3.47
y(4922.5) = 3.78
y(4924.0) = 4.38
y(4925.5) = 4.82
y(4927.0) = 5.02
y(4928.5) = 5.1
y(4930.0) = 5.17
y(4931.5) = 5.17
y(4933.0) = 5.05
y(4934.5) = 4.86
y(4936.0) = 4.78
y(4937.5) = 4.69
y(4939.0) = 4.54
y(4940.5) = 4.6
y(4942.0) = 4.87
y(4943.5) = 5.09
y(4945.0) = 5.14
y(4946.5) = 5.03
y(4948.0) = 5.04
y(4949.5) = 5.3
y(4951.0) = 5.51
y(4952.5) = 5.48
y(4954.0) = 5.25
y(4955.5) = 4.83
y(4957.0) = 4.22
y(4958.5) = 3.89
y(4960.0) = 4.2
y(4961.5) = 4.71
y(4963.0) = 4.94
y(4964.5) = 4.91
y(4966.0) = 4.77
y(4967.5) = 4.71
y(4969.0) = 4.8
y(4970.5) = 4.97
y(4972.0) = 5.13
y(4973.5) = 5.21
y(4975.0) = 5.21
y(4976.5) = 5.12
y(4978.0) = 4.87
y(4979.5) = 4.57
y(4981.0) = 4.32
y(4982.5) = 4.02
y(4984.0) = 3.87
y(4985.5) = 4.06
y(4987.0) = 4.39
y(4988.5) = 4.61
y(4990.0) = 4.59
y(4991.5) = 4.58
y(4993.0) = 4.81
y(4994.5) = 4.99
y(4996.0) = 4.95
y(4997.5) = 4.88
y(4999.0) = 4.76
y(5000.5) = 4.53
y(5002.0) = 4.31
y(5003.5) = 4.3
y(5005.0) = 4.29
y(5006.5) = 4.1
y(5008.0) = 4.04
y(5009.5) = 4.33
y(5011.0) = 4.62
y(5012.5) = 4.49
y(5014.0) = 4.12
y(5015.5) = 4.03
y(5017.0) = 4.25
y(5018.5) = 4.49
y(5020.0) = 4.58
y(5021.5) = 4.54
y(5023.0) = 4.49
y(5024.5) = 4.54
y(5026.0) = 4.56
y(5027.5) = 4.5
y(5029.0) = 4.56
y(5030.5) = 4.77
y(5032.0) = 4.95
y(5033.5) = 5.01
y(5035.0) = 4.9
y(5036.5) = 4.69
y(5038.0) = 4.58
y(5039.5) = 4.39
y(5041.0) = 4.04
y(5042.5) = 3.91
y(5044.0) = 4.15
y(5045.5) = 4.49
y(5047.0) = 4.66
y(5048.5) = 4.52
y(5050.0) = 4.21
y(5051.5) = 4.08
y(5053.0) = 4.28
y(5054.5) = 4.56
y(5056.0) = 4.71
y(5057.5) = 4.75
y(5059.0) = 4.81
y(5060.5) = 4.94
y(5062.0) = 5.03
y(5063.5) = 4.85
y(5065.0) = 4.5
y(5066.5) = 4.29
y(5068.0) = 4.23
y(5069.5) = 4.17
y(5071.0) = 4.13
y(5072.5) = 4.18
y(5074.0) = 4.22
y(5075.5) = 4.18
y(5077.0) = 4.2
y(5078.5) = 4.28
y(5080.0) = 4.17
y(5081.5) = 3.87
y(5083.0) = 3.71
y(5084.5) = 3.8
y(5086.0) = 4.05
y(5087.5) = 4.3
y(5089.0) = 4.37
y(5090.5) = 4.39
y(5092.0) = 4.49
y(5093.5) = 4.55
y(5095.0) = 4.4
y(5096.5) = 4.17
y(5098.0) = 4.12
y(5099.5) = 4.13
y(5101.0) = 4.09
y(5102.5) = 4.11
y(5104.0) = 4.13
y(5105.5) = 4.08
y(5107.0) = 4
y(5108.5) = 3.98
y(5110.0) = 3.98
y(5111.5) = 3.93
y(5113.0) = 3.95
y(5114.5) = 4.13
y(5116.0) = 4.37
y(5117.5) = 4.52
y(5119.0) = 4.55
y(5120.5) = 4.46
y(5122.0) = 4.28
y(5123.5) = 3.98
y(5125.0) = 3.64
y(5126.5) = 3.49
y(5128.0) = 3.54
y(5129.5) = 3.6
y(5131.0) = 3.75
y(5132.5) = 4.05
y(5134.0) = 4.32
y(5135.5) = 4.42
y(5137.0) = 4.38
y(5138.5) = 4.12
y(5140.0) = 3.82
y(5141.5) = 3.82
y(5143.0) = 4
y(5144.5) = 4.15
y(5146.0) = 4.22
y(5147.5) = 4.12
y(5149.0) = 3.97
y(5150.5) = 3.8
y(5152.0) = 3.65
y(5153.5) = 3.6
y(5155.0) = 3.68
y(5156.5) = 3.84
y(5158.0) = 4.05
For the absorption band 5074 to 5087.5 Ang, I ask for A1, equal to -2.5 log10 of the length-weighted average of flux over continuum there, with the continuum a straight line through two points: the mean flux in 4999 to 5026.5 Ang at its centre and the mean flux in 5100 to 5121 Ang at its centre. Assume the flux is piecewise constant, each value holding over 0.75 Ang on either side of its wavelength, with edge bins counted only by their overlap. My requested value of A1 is 0.04 mag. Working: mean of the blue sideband 4.38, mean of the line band 4.06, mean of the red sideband 4.16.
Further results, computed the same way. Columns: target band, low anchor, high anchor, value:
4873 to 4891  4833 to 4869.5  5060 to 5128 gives 0.10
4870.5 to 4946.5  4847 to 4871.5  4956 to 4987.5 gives 0.03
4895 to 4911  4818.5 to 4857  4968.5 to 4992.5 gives -0.06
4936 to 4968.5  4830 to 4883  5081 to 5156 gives -0.06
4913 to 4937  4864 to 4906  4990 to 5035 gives -0.01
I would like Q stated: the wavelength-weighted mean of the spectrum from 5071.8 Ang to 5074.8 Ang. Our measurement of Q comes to 4.2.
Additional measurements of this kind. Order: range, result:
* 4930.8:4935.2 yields 5.03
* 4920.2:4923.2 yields 3.63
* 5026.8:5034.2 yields 4.76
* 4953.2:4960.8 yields 4.49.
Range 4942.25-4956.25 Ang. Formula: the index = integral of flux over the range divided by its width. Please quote 5.17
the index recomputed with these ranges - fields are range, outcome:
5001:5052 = 4.43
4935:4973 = 4.86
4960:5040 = 4.6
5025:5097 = 4.41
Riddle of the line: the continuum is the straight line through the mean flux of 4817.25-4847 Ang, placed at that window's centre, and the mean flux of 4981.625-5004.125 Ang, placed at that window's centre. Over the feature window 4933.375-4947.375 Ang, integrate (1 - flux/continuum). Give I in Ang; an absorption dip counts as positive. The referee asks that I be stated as -0.48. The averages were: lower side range 5.07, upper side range 4.51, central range 4.85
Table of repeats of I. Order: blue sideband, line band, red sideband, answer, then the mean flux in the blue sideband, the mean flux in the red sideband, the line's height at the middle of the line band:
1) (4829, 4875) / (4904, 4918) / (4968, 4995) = -0.4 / 4.95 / 4.67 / 4.82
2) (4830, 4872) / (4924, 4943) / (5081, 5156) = -0.7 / 5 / 4.06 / 4.71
